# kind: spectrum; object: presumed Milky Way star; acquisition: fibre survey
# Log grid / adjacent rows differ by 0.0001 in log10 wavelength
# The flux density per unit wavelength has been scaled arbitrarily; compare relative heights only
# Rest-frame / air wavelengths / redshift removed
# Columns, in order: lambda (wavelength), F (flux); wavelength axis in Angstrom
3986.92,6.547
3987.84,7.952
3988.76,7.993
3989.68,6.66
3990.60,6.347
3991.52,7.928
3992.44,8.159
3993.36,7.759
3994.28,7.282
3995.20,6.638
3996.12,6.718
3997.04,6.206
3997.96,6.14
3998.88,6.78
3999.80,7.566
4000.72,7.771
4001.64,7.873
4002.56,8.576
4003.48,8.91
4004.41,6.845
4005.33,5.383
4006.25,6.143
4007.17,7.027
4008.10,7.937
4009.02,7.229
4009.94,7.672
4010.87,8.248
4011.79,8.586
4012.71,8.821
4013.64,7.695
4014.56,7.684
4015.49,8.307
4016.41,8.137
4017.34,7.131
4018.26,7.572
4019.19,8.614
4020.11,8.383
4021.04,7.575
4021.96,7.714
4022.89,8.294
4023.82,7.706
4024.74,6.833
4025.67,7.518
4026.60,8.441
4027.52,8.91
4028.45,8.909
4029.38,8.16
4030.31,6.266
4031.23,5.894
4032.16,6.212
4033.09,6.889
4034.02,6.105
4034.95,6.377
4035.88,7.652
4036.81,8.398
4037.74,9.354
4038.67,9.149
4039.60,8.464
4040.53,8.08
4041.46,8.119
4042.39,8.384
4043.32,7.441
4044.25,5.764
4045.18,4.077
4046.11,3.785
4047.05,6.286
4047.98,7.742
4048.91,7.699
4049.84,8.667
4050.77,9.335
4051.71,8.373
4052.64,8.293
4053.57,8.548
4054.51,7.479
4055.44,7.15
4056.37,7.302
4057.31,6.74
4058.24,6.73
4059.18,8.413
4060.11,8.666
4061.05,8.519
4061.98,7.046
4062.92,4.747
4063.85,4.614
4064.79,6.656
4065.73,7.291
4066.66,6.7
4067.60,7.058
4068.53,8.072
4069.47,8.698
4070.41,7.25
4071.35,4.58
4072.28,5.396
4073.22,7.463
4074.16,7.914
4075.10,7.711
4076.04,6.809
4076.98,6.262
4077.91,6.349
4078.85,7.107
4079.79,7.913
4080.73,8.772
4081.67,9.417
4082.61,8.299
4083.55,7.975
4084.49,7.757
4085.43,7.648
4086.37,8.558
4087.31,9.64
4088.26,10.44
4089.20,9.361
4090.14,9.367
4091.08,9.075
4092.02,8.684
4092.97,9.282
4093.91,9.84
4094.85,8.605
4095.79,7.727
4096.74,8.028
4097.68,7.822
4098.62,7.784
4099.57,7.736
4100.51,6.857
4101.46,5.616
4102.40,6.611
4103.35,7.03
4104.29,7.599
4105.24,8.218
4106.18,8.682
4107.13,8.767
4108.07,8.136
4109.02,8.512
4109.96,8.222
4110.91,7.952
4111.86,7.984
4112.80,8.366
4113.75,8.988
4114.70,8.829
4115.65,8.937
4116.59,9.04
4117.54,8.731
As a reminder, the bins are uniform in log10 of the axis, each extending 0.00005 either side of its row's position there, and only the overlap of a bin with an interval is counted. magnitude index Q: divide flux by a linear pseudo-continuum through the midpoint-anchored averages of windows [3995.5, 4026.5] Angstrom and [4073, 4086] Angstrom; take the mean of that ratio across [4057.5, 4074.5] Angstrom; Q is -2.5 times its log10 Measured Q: 0.10 mag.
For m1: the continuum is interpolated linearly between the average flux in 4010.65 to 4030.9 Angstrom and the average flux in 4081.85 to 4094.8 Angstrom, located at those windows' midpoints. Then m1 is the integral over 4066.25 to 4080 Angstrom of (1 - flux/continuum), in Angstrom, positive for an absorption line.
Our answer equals 2.7 Angstrom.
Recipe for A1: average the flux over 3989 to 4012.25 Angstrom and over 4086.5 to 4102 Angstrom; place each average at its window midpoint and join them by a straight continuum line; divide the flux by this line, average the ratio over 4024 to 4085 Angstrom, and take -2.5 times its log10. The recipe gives 0.09 mag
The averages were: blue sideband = 7.3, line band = 7.37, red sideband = 8.48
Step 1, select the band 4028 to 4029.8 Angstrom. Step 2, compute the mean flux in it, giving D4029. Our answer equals 8.53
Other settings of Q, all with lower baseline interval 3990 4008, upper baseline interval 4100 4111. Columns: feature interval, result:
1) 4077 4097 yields -0.13 mag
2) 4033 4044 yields -0.07 mag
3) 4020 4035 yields -0.02 mag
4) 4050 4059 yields -0.05 mag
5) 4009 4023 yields -0.11 mag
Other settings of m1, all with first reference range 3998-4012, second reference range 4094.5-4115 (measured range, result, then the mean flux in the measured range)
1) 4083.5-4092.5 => -1.23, 8.89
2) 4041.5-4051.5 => 0.82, 7.01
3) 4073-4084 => 0.16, 7.67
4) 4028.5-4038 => 0.52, 7.16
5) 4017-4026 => -0.27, 7.75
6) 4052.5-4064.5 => 0.74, 7.21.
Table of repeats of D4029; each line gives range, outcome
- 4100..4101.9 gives 6.27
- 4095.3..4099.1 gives 7.84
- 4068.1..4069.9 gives 8.37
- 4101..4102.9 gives 6.13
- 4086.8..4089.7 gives 9.78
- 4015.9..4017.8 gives 7.66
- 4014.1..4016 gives 8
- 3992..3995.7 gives 7.45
